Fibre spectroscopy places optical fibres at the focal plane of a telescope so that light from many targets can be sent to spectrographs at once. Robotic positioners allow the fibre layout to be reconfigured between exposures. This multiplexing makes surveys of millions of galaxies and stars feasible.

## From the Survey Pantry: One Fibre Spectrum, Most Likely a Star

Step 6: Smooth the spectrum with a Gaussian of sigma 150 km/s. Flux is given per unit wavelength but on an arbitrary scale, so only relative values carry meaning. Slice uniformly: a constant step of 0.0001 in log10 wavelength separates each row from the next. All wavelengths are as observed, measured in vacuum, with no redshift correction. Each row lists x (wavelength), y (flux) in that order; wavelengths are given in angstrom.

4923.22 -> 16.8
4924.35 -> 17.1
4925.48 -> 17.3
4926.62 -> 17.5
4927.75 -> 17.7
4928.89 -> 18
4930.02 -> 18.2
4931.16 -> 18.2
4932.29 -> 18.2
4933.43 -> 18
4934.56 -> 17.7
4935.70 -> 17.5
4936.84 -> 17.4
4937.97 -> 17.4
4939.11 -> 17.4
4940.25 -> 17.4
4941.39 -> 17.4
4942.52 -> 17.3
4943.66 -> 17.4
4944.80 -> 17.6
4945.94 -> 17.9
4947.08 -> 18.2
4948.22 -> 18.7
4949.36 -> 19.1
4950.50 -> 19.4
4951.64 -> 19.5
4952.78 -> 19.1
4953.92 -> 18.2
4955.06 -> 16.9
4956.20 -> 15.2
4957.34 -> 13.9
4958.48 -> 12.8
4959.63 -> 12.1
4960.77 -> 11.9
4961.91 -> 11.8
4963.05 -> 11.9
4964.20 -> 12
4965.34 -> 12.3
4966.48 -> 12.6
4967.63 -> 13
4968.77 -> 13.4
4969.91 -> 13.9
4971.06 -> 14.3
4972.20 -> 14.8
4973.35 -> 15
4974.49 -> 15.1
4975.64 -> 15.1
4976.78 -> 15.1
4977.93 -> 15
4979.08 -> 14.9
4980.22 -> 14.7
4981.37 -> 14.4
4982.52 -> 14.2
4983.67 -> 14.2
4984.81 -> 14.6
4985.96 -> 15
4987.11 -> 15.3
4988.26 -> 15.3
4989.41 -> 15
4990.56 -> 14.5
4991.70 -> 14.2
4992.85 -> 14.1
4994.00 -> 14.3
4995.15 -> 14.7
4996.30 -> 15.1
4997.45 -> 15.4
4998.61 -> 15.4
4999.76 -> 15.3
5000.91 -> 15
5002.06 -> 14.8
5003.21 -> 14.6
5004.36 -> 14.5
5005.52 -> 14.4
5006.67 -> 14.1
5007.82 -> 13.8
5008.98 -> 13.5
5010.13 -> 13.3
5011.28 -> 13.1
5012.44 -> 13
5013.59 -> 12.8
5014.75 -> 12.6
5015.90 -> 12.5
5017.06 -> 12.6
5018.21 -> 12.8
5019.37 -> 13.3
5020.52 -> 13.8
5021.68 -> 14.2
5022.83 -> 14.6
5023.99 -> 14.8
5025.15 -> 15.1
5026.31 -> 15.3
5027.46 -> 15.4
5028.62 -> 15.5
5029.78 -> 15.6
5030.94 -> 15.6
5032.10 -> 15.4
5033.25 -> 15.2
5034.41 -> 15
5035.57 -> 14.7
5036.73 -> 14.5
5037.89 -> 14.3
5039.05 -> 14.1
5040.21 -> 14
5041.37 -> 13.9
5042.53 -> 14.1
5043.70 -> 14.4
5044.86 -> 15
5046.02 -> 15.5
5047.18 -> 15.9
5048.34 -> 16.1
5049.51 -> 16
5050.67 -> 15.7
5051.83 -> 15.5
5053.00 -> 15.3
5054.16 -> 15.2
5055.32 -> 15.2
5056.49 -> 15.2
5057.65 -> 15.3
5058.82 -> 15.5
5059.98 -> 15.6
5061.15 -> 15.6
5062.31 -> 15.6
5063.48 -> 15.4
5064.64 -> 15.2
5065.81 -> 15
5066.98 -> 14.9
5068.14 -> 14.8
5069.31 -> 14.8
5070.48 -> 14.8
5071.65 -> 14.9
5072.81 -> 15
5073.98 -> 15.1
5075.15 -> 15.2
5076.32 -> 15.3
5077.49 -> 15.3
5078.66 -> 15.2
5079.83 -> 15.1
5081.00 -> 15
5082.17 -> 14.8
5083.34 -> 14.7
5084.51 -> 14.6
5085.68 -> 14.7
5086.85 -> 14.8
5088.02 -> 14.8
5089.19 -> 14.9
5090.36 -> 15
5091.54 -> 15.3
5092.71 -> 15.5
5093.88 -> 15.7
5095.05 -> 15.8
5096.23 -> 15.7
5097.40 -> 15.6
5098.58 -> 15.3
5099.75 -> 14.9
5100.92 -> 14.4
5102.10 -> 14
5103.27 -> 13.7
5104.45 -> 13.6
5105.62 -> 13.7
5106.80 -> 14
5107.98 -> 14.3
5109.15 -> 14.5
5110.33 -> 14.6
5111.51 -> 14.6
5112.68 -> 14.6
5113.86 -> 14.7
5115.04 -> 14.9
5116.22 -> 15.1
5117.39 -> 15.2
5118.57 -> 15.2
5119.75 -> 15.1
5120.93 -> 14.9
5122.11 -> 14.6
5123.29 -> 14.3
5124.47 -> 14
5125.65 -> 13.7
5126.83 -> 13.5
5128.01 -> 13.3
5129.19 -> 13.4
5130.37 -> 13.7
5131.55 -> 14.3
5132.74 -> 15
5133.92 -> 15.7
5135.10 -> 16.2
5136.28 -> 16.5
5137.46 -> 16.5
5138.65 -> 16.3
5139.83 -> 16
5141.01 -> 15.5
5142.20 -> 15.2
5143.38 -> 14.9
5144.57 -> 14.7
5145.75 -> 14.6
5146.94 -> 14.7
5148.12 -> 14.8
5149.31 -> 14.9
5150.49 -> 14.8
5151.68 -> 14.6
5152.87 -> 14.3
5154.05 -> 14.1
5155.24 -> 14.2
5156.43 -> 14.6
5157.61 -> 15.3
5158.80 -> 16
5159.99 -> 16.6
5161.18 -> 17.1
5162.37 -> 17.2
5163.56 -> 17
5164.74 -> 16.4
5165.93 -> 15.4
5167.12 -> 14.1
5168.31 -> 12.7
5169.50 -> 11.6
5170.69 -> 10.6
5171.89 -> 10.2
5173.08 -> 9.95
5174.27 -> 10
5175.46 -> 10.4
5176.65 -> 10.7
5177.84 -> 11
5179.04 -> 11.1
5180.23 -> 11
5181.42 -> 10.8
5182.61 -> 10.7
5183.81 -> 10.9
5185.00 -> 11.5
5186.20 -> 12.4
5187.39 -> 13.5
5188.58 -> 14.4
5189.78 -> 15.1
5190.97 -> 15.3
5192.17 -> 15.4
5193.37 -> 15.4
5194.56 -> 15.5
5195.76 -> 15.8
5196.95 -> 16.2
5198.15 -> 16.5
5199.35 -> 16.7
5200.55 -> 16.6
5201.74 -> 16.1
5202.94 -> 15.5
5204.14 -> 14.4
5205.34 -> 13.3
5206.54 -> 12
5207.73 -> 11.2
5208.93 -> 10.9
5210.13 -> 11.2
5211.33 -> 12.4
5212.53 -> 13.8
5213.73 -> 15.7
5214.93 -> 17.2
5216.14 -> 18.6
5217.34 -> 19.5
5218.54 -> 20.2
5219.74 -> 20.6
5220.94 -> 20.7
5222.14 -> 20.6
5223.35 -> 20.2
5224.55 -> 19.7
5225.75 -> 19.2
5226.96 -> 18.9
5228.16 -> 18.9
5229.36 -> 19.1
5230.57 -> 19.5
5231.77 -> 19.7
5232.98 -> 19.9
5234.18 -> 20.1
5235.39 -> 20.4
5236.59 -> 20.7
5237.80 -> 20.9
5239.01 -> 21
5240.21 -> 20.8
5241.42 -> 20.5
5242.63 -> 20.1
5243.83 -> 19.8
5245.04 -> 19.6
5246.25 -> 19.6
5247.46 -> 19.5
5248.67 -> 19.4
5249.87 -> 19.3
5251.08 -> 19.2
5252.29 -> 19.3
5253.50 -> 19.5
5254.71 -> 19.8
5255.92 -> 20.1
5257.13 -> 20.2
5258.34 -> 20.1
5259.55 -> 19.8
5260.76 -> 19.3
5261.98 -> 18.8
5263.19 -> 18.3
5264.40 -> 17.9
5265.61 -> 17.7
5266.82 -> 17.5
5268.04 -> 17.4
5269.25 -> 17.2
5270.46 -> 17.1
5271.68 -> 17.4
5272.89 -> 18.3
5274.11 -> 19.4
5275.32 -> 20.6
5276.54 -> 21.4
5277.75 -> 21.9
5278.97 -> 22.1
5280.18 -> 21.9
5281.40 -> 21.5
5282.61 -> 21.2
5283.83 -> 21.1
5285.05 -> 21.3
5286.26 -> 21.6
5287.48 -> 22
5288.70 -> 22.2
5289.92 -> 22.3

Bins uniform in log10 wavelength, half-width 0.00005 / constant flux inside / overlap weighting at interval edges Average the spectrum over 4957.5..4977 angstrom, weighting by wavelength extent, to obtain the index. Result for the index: 13.3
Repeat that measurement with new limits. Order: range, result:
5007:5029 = 13.8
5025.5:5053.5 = 15.1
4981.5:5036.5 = 14.4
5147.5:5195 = 13.5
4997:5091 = 14.7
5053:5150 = 14.9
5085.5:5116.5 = 14.8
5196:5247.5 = 17.8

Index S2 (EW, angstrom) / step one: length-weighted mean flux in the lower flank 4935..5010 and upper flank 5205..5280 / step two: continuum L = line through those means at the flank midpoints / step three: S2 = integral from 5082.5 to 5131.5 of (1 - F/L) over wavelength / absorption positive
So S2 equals 6.7 angstrom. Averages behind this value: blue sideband 15.2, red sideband 18.7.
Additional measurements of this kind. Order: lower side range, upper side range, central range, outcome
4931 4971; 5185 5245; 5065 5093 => 2.7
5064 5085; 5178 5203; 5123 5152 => -0.8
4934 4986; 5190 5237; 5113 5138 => 2.6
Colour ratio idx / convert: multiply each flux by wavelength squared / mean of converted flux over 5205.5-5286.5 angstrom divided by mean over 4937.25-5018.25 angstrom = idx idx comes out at 1.4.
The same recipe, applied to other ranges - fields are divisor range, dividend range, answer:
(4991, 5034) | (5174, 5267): 1.28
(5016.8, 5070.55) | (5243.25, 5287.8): 1.43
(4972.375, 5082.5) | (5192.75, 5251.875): 1.31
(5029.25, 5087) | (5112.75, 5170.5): 1.02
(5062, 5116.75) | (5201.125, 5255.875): 1.29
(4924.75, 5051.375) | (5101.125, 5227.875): 1.04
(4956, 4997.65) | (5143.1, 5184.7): 1.03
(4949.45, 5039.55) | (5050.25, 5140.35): 1.07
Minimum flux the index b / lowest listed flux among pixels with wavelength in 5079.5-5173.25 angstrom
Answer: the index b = 9.95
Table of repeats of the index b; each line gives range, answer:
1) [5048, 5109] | 13.6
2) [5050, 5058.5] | 15.2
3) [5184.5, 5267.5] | 10.9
